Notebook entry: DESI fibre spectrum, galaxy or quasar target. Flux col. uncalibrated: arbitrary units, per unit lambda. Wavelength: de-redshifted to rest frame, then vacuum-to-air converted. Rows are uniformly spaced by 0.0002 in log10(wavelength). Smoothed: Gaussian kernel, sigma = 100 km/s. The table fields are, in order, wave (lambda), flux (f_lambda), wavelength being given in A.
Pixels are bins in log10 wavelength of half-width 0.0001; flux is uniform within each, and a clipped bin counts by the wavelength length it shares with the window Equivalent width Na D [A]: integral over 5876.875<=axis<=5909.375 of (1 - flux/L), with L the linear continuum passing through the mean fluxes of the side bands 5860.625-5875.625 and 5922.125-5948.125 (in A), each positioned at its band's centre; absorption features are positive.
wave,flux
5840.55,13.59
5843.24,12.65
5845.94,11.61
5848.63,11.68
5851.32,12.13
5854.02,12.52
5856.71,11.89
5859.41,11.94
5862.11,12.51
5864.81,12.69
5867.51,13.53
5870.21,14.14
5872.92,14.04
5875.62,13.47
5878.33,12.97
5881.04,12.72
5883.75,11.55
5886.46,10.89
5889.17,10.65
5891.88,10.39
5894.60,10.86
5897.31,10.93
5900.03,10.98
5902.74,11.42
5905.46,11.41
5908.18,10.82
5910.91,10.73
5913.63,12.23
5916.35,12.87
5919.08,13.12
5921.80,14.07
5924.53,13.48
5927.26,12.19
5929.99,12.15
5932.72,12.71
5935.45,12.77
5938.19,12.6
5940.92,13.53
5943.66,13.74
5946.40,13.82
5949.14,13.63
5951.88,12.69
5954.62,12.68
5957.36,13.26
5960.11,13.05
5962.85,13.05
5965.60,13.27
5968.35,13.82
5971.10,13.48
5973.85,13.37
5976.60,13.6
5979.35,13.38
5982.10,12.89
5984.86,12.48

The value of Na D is 4.8 A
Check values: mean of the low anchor 13.4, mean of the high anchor 13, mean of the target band 11.3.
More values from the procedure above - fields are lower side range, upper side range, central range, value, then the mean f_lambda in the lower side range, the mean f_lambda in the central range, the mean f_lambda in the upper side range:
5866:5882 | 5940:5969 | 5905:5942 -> 2.4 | 13.5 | 12.5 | 13.3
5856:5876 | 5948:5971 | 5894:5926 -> 2.9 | 13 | 11.9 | 13.2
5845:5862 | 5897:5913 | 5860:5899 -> -2.2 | 12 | 12.2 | 11.1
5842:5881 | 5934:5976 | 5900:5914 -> 1.9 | 12.7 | 11.2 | 13.3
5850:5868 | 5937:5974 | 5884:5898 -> 2.1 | 12.4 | 10.8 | 13.3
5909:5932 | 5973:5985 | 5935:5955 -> -0.6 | 12.6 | 13.2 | 13.2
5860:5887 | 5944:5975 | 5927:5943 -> 0.5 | 12.9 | 12.7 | 13.3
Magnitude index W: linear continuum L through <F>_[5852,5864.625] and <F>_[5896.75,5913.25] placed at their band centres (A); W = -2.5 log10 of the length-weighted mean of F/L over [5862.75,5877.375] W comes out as -0.13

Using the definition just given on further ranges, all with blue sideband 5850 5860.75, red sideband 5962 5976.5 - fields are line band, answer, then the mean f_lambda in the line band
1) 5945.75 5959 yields 0.004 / 13.2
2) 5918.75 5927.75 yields -0.036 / 13.3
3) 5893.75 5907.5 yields 0.139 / 11.1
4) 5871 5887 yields -0.031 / 12.7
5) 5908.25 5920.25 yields 0.064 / 12.1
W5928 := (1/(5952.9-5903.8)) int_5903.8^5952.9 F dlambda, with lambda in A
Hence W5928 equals 12.7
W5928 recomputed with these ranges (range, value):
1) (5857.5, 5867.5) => 12.5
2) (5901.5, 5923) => 12.1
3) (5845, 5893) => 12.3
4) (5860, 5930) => 12.2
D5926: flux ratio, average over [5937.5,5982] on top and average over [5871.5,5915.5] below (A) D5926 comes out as 1.1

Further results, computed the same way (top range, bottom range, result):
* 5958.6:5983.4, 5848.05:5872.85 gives 1.05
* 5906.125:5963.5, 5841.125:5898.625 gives 1.05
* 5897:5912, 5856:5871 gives 0.87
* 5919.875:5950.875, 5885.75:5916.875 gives 1.18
